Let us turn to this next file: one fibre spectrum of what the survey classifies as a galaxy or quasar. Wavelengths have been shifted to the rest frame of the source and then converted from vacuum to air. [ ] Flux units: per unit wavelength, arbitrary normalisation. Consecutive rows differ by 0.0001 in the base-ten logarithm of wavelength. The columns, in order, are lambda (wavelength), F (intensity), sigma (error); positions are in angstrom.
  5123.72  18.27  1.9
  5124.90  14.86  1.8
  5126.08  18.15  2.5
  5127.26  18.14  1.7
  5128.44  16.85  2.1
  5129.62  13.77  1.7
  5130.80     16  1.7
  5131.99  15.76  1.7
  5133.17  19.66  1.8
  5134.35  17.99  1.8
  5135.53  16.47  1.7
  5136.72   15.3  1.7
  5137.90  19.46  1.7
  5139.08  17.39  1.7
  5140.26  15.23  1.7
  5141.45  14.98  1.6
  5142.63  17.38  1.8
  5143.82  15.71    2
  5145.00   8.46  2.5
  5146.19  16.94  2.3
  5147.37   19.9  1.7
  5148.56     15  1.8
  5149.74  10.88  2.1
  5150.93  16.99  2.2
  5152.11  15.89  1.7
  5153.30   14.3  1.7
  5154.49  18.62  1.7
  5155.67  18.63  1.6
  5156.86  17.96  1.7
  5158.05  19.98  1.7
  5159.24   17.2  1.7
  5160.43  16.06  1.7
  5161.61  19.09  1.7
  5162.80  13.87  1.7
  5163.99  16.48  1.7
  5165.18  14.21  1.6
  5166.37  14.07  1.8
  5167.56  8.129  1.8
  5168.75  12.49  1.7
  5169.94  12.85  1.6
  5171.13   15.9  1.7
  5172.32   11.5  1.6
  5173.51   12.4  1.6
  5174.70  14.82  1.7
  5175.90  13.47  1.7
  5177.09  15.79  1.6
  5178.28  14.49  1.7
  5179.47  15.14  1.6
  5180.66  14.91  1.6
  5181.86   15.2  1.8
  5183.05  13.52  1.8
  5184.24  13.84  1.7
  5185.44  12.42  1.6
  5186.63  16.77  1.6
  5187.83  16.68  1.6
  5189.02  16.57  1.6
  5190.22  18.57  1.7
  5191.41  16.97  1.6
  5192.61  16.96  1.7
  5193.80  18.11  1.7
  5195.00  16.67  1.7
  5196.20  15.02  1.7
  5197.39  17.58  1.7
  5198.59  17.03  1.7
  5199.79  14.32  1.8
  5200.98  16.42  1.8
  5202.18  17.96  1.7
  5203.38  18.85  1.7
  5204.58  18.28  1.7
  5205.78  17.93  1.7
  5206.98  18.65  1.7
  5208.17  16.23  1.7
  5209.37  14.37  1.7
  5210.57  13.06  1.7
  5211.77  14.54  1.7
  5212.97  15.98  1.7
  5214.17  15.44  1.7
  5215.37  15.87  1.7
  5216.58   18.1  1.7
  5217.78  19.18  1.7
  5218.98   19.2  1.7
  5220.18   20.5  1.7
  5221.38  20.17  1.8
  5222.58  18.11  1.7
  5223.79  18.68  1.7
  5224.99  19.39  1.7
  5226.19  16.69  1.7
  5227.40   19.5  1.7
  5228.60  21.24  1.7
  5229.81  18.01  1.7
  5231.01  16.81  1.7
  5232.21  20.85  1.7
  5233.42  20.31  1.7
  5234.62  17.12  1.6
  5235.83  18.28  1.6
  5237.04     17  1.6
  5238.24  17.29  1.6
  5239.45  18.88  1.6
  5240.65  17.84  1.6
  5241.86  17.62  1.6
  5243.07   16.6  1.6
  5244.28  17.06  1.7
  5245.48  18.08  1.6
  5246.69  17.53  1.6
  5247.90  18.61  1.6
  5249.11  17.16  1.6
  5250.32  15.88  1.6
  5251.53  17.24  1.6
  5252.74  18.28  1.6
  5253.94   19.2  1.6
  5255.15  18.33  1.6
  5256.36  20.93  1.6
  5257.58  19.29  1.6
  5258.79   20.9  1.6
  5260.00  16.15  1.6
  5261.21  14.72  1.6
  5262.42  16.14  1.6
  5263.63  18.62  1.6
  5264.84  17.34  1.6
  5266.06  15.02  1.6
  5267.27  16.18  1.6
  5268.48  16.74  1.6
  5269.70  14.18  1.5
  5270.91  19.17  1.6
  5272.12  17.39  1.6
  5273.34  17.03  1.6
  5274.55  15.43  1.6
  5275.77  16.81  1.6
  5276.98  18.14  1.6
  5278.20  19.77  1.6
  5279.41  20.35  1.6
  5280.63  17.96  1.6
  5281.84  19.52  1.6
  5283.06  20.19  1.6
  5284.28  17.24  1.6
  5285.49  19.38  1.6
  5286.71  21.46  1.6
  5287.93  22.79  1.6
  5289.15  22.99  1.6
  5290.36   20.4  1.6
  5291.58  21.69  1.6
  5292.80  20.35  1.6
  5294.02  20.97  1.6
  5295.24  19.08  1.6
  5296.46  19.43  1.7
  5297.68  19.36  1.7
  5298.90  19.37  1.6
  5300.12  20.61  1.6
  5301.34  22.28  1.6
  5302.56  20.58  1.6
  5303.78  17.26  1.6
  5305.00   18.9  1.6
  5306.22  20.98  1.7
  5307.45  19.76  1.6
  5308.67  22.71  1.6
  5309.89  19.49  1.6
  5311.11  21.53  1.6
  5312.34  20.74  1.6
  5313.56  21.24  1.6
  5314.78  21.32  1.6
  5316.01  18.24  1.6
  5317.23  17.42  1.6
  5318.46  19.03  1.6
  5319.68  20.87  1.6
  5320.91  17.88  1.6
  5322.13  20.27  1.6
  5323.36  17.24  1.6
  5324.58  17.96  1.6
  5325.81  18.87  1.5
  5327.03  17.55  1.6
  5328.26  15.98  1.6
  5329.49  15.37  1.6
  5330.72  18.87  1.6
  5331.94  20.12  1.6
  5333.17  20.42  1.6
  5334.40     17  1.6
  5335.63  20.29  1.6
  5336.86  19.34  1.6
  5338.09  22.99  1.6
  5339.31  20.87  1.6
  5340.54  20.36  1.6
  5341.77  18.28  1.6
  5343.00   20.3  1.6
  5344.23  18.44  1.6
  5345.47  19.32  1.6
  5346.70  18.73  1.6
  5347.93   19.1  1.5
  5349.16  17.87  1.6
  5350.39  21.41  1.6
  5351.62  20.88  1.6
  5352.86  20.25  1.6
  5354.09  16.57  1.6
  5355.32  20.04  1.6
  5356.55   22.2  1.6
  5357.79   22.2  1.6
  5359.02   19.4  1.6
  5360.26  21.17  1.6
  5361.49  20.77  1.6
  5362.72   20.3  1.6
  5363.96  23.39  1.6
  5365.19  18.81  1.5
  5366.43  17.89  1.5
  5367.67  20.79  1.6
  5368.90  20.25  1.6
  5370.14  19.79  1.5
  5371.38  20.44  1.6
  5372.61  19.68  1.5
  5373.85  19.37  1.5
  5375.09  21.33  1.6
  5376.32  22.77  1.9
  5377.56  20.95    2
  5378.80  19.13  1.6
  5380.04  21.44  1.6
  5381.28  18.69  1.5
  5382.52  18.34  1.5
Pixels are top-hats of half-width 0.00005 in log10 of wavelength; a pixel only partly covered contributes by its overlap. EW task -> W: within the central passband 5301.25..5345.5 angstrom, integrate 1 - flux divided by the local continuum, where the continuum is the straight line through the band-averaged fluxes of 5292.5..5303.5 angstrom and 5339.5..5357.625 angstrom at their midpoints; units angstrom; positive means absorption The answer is 1.02 angstrom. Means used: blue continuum 20.1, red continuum 19.6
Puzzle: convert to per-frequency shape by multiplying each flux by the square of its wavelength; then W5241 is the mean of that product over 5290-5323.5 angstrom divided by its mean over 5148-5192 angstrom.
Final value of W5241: 1.4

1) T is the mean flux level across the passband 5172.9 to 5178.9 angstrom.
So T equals 14.2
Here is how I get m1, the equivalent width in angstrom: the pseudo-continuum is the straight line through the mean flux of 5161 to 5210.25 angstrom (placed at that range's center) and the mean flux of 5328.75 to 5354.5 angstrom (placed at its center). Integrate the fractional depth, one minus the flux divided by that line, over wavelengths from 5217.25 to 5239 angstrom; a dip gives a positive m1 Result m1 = -3.0 angstrom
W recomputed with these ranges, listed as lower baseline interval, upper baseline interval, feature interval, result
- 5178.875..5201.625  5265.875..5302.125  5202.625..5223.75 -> -0.8 angstrom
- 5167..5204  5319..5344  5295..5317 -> -2.1 angstrom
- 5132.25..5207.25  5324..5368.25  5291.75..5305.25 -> -1.0 angstrom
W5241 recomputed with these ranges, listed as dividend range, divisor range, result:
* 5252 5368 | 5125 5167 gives 1.26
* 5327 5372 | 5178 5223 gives 1.26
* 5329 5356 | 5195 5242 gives 1.15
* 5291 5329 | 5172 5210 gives 1.29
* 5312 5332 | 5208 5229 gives 1.11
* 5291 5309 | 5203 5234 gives 1.16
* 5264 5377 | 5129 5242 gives 1.25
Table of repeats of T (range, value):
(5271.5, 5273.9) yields 17.2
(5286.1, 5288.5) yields 22.1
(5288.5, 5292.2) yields 21.7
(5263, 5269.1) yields 16.8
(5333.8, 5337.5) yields 18.9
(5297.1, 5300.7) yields 19.8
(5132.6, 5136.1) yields 18.1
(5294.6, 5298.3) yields 19.3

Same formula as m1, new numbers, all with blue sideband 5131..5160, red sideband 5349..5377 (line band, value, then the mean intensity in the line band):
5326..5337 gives 0.8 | 18.3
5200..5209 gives 0.0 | 17.5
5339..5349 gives 0.4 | 19.3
